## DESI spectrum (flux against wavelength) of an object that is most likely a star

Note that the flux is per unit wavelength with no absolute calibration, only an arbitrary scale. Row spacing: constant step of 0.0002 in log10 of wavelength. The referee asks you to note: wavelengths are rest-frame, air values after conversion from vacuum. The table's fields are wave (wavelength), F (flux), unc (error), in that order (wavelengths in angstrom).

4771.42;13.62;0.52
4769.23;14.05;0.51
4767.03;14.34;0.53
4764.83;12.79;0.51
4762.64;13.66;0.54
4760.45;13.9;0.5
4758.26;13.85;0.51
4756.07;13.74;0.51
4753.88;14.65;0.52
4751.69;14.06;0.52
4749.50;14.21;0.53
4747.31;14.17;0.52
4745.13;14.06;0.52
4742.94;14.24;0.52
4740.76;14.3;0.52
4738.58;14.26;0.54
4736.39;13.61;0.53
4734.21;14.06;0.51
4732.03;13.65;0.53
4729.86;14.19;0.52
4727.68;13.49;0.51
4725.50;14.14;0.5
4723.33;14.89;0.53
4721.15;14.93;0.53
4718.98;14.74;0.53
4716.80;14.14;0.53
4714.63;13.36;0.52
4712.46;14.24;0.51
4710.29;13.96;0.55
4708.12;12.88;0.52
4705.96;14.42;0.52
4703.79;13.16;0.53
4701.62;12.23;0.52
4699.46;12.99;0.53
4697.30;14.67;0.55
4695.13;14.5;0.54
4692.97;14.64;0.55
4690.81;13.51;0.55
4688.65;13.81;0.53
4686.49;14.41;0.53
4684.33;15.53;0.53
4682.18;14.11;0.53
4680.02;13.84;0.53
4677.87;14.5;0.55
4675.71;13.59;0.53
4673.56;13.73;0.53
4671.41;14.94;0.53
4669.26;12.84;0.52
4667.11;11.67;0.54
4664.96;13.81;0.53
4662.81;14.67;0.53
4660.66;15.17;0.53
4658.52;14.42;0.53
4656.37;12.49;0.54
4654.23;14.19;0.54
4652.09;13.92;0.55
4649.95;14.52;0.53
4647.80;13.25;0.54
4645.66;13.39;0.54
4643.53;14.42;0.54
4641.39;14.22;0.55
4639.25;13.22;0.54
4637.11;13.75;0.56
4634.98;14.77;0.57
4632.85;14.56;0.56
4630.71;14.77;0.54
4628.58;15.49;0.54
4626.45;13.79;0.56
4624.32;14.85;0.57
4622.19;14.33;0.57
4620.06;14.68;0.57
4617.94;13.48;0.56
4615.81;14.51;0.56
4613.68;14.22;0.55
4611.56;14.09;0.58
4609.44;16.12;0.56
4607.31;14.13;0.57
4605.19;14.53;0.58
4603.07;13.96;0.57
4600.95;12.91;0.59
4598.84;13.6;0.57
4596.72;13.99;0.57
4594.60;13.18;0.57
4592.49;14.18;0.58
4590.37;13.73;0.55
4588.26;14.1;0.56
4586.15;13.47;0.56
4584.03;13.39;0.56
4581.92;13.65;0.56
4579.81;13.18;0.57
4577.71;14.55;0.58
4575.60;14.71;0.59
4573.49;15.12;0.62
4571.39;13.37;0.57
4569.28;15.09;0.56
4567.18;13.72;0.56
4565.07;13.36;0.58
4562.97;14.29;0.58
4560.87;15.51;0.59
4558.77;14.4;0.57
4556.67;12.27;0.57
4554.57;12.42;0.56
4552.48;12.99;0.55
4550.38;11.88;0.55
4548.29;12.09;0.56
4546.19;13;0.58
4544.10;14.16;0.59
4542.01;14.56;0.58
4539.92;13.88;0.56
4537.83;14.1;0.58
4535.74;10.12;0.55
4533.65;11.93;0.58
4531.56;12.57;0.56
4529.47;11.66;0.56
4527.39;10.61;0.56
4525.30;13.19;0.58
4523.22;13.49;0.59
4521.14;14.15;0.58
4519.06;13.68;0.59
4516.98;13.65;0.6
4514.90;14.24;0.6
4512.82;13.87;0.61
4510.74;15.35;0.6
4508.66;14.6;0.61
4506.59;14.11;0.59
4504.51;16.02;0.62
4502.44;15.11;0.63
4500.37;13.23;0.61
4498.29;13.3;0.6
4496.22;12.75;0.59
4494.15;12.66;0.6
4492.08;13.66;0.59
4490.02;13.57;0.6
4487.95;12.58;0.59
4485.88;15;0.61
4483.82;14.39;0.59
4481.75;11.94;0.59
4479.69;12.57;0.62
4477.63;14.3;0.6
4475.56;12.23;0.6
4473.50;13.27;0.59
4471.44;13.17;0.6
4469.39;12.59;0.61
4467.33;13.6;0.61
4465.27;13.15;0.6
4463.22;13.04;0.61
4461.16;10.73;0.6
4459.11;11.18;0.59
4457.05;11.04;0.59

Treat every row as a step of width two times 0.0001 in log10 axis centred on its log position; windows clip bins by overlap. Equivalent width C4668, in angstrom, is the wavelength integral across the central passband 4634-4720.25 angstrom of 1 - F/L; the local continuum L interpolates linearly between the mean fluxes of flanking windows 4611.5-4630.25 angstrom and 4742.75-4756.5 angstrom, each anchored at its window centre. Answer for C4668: 2.4 angstrom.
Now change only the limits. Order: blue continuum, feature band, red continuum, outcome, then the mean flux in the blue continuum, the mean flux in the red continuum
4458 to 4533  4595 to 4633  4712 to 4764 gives -1.71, 13.3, 14.1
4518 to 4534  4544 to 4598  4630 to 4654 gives -1.84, 12.7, 14.1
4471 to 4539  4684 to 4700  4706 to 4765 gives -0.38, 13.4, 14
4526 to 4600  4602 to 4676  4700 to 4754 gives -2.53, 13.4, 14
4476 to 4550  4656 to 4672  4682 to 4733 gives 0.13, 13.4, 14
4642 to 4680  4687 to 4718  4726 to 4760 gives 0.40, 13.9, 14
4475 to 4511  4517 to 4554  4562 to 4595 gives 2.67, 13.7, 14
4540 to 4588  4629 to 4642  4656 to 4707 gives -0.42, 13.7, 13.9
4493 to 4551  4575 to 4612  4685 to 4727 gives -0.96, 13.4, 14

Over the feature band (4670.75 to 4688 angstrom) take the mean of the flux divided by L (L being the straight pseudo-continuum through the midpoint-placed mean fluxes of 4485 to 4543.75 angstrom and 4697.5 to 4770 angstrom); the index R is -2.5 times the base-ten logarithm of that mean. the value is -0.037 mag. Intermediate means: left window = 13.5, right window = 13.9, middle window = 14.3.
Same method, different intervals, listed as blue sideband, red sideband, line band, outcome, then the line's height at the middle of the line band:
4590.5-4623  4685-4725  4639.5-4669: 0.019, 14.1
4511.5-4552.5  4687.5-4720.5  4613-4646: -0.065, 13.5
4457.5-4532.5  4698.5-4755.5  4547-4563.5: 0.022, 13.5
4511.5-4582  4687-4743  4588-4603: -0.008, 13.6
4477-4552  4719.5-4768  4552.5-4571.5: -0.022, 13.5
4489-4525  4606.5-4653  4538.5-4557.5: 0.081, 14.1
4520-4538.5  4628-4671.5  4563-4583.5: -0.089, 13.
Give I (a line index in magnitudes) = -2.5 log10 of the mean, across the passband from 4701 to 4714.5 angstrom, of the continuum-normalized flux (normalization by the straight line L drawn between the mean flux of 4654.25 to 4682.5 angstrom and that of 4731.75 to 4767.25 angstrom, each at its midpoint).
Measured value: 0.03 mag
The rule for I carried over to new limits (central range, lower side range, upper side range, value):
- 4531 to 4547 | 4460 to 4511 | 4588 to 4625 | 0.06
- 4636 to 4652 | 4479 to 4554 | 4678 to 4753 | 0.00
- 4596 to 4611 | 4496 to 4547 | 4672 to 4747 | -0.03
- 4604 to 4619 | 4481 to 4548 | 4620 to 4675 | -0.04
